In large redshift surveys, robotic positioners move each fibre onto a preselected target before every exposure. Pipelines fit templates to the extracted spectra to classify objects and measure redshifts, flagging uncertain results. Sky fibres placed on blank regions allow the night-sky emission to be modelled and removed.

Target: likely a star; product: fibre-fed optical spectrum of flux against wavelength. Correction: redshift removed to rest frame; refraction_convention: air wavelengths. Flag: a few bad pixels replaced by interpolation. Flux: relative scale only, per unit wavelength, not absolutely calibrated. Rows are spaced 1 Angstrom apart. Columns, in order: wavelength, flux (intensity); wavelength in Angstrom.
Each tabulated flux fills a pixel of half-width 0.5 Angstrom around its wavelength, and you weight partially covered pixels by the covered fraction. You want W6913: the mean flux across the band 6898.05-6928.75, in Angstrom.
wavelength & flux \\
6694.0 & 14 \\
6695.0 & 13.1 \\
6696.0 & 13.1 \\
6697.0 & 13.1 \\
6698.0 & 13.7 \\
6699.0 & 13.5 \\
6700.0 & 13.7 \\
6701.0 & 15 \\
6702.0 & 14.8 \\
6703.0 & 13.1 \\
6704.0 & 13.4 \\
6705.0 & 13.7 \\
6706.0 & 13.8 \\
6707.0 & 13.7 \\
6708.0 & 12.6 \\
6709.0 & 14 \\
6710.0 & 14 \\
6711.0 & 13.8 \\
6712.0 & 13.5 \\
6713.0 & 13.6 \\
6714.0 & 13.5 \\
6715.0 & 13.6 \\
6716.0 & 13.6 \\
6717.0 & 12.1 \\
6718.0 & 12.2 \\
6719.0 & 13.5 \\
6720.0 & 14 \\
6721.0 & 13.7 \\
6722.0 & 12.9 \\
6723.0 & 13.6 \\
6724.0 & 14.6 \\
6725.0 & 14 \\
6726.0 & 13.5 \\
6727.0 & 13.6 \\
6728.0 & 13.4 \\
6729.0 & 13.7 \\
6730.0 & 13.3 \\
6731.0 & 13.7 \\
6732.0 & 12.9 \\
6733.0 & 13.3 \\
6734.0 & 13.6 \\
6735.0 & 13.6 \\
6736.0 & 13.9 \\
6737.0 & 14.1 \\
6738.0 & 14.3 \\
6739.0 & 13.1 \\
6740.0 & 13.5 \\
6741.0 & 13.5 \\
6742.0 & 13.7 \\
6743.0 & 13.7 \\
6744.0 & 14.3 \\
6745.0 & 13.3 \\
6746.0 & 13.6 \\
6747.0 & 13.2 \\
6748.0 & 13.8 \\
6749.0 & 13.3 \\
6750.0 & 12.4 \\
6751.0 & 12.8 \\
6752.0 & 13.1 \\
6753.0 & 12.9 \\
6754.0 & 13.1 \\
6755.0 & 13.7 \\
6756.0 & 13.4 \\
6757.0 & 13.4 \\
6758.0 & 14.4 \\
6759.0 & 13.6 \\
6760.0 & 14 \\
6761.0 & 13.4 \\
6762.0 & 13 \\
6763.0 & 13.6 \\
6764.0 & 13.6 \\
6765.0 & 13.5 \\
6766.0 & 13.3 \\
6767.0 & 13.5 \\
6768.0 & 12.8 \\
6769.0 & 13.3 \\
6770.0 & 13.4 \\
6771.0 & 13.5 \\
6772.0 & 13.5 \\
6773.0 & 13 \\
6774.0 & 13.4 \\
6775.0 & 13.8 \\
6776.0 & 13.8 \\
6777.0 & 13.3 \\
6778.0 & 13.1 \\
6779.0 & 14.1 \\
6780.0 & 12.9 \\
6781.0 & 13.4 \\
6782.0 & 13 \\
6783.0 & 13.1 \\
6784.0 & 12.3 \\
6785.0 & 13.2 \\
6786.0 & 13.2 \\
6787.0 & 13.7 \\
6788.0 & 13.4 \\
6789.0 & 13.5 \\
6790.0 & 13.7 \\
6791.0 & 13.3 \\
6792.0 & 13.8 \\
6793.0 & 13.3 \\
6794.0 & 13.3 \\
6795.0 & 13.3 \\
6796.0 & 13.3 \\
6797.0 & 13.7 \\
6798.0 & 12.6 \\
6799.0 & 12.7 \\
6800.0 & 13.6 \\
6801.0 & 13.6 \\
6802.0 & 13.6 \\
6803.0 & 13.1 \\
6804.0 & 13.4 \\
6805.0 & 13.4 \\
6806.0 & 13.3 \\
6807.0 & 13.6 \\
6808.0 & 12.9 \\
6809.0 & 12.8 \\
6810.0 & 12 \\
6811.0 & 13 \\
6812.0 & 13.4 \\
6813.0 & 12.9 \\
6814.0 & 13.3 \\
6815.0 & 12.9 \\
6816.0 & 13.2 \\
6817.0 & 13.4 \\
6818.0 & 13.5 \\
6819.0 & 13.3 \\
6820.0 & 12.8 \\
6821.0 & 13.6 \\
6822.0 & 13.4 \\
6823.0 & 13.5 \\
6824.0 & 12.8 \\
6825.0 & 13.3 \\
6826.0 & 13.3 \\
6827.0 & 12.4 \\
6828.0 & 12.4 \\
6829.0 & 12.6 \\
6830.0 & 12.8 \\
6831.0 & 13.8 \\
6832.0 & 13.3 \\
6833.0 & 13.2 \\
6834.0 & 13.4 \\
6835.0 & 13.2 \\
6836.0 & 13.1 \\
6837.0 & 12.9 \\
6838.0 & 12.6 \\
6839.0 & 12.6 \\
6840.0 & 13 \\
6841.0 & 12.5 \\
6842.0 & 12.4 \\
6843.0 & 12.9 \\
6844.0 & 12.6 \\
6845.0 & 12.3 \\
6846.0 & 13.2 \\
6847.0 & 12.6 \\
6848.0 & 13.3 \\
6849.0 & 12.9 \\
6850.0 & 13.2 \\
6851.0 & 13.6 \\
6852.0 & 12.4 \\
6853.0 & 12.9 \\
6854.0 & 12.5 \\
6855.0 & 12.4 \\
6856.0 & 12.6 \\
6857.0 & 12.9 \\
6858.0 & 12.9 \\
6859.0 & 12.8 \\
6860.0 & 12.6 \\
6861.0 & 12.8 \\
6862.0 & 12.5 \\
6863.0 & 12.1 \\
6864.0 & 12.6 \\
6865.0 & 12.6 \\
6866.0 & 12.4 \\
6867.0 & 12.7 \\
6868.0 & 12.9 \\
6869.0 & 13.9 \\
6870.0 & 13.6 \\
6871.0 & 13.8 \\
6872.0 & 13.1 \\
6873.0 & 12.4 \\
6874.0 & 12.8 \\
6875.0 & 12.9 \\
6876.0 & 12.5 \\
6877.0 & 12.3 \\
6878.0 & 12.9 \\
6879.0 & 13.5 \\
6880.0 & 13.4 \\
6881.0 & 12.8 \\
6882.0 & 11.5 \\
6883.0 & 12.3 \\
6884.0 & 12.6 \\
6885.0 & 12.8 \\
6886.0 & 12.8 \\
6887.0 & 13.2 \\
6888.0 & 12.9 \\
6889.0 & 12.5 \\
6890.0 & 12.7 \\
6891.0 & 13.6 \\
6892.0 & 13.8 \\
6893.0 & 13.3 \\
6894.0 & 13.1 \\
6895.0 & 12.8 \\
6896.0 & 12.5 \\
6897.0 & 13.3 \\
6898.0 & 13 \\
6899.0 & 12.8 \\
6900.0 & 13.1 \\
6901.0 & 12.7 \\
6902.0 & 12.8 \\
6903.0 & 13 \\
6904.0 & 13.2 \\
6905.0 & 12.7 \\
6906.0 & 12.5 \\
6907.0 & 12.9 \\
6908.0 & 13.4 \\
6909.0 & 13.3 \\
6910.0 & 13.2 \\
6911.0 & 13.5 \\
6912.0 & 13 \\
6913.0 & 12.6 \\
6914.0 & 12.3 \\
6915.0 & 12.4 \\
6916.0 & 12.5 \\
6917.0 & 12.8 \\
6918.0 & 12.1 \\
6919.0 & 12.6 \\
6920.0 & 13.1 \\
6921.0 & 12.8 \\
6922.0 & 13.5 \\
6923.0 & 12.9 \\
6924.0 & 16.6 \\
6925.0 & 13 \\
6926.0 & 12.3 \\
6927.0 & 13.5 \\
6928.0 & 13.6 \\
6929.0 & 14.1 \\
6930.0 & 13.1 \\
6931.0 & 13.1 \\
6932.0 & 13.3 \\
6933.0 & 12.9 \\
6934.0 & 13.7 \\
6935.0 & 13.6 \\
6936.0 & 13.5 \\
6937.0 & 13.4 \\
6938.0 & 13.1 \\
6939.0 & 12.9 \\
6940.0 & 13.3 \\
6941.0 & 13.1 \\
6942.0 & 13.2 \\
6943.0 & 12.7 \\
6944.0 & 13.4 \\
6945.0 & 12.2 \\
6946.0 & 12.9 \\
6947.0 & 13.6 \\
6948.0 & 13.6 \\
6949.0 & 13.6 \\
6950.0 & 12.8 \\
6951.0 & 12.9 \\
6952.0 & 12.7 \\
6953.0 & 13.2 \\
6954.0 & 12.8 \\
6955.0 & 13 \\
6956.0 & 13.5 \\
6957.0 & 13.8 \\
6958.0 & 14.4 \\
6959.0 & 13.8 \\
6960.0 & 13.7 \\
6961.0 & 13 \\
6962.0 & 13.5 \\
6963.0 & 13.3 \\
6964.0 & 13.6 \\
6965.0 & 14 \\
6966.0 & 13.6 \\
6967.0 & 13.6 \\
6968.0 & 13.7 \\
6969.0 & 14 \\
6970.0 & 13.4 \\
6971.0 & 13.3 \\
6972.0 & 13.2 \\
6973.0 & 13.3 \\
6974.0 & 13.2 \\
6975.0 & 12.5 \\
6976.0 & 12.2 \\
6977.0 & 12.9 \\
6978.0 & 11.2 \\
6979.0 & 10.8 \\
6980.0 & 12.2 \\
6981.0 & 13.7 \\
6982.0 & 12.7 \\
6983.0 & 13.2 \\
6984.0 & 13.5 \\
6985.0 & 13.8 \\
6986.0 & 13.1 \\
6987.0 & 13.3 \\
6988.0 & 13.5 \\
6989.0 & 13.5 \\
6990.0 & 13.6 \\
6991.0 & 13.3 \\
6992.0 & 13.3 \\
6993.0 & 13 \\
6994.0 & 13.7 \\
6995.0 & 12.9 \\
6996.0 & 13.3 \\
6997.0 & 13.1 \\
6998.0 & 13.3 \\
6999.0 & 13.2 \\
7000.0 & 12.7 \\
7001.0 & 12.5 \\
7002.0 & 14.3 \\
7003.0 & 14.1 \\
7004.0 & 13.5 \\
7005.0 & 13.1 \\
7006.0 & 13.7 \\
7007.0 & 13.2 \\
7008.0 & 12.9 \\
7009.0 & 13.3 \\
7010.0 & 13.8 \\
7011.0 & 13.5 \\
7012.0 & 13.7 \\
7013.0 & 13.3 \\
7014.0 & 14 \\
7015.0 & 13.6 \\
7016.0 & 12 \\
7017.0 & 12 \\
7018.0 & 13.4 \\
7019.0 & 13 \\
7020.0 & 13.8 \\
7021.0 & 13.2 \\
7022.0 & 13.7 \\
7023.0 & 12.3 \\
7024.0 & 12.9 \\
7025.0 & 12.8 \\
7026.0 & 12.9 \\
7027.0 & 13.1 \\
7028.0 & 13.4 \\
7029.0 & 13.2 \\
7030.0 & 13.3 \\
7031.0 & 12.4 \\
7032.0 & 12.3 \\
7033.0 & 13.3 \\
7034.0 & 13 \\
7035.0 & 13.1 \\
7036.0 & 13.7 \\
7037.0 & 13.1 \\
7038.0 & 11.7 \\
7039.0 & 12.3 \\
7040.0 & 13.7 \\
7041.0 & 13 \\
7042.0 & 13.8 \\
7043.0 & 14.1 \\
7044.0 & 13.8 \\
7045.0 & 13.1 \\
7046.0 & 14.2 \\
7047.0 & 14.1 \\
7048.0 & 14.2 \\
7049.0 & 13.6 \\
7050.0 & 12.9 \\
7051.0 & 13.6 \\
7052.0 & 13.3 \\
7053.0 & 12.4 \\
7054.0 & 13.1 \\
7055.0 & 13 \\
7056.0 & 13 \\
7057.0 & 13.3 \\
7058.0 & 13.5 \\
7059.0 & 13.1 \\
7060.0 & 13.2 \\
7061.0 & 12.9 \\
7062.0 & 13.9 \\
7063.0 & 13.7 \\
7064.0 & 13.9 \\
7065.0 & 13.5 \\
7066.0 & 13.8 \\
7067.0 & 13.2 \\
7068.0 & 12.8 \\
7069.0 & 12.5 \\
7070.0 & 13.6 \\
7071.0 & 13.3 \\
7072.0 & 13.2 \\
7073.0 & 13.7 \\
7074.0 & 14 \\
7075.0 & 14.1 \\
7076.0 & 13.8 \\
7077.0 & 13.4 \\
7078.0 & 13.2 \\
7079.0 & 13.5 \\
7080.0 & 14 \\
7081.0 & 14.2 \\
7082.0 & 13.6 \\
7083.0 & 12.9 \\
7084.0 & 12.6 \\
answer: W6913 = 13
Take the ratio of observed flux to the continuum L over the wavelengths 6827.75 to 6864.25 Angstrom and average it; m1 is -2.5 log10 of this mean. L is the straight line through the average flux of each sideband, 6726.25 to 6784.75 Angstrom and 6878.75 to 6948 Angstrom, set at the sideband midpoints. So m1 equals 0.03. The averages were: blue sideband 13.4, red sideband 13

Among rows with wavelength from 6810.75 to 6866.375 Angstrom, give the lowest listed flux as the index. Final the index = 12.1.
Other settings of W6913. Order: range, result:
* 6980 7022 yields 13.3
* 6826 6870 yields 12.8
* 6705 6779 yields 13.5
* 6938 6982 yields 13.1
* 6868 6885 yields 12.9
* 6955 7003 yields 13.2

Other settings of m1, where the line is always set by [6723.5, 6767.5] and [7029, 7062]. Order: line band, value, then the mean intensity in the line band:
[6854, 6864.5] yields 0.07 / 12.6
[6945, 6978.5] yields 0.01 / 13.3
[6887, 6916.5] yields 0.04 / 12.9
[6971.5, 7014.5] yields 0.01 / 13.2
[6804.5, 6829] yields 0.03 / 13.1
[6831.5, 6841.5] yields 0.04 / 13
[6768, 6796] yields 0.01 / 13.3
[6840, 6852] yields 0.05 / 12.8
